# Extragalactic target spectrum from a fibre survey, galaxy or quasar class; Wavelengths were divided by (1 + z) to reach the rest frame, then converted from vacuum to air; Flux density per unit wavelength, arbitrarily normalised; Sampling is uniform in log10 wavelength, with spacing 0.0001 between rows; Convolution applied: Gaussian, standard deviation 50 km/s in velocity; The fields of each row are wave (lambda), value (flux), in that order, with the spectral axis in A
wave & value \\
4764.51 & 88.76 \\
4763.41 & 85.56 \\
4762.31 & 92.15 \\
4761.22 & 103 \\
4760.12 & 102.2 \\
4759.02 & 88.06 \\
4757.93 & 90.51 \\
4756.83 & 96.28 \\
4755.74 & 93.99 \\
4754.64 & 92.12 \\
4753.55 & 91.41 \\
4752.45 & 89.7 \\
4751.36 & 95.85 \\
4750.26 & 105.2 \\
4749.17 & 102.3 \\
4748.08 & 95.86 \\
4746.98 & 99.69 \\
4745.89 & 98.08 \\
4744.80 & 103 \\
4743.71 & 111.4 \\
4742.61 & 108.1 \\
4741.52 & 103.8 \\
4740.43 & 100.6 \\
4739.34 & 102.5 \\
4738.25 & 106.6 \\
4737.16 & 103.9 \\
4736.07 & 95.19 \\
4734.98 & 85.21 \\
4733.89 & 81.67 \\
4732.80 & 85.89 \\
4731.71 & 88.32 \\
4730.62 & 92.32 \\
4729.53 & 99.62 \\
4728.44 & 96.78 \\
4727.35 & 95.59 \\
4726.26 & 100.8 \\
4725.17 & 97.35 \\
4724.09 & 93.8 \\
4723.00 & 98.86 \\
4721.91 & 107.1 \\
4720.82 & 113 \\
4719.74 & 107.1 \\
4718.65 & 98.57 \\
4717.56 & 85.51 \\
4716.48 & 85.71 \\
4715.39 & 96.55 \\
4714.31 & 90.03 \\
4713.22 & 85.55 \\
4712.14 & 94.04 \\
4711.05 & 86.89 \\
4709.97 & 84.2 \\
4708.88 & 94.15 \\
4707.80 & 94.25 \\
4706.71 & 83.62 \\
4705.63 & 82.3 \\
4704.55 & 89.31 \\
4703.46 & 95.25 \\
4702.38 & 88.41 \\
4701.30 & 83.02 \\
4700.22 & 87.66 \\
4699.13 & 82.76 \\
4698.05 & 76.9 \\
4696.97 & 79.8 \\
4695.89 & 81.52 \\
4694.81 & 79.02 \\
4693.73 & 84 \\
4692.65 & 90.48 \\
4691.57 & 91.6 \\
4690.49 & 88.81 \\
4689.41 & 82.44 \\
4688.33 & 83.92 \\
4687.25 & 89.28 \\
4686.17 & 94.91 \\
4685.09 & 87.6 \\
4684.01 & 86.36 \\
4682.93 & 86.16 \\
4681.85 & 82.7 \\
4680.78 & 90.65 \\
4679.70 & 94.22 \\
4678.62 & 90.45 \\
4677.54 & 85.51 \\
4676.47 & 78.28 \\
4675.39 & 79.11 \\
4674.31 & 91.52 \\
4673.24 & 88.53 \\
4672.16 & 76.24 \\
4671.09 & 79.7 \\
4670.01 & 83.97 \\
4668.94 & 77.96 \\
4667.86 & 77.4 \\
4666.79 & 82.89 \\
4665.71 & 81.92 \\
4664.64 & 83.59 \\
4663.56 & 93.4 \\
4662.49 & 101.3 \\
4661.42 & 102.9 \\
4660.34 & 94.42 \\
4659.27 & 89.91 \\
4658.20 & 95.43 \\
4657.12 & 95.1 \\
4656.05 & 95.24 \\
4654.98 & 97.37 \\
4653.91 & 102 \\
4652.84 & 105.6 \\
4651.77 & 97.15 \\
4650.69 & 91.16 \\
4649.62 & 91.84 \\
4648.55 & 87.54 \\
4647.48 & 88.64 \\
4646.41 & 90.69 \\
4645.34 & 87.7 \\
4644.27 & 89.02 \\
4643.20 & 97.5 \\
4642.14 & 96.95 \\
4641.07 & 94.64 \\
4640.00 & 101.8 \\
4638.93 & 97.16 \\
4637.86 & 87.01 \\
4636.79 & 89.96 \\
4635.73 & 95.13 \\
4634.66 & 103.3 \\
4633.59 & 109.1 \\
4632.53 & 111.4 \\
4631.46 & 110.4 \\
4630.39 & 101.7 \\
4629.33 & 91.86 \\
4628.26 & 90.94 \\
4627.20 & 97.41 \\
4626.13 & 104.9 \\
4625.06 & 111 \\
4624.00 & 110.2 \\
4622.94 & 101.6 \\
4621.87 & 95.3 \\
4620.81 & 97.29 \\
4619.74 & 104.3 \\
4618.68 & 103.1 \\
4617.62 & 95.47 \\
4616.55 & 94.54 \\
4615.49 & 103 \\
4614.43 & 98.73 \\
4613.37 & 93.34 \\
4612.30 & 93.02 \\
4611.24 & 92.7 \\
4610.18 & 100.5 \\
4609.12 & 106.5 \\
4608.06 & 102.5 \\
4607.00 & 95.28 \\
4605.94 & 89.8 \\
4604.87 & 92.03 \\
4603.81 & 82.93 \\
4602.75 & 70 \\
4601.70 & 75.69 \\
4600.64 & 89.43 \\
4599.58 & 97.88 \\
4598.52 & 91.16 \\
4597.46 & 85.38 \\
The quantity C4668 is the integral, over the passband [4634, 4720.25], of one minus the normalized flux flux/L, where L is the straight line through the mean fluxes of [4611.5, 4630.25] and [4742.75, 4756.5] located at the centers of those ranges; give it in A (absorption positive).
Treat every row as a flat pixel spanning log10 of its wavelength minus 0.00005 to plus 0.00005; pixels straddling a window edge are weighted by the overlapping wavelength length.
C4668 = 8.1 A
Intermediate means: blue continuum 99.1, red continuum 98.5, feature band 89.5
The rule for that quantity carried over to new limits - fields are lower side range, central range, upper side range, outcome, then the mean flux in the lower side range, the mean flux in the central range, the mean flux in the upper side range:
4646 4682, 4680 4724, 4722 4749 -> 2.2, 89.6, 89.3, 97.9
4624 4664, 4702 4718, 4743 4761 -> 1.4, 97.2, 89.1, 97.4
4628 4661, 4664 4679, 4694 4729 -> 1.8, 96.1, 82.6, 91.1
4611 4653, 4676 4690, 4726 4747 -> 1.5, 97.5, 87.2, 97.9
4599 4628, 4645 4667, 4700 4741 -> 0.4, 96.2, 93.3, 93.7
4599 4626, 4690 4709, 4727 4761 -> 2.1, 96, 86.1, 96.9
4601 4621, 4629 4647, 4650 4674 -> -1.0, 94.2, 97.4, 90.6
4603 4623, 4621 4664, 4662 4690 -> -2.8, 96.4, 97.4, 85.7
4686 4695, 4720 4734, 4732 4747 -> -0.2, 87.2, 96.9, 98.8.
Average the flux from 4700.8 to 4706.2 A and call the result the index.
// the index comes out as 87.8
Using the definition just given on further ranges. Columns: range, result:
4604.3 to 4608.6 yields 94.7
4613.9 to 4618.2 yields 98.1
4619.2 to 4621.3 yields 101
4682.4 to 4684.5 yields 86.2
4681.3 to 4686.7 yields 87.6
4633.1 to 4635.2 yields 106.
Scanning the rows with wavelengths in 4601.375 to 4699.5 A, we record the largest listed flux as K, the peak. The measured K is 111.4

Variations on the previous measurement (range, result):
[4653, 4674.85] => 102.9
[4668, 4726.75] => 113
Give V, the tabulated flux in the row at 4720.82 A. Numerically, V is 113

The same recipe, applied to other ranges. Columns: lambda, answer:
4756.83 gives 96.28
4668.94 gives 77.96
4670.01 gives 83.97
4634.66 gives 103.3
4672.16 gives 76.24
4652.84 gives 105.6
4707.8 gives 94.25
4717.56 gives 85.51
